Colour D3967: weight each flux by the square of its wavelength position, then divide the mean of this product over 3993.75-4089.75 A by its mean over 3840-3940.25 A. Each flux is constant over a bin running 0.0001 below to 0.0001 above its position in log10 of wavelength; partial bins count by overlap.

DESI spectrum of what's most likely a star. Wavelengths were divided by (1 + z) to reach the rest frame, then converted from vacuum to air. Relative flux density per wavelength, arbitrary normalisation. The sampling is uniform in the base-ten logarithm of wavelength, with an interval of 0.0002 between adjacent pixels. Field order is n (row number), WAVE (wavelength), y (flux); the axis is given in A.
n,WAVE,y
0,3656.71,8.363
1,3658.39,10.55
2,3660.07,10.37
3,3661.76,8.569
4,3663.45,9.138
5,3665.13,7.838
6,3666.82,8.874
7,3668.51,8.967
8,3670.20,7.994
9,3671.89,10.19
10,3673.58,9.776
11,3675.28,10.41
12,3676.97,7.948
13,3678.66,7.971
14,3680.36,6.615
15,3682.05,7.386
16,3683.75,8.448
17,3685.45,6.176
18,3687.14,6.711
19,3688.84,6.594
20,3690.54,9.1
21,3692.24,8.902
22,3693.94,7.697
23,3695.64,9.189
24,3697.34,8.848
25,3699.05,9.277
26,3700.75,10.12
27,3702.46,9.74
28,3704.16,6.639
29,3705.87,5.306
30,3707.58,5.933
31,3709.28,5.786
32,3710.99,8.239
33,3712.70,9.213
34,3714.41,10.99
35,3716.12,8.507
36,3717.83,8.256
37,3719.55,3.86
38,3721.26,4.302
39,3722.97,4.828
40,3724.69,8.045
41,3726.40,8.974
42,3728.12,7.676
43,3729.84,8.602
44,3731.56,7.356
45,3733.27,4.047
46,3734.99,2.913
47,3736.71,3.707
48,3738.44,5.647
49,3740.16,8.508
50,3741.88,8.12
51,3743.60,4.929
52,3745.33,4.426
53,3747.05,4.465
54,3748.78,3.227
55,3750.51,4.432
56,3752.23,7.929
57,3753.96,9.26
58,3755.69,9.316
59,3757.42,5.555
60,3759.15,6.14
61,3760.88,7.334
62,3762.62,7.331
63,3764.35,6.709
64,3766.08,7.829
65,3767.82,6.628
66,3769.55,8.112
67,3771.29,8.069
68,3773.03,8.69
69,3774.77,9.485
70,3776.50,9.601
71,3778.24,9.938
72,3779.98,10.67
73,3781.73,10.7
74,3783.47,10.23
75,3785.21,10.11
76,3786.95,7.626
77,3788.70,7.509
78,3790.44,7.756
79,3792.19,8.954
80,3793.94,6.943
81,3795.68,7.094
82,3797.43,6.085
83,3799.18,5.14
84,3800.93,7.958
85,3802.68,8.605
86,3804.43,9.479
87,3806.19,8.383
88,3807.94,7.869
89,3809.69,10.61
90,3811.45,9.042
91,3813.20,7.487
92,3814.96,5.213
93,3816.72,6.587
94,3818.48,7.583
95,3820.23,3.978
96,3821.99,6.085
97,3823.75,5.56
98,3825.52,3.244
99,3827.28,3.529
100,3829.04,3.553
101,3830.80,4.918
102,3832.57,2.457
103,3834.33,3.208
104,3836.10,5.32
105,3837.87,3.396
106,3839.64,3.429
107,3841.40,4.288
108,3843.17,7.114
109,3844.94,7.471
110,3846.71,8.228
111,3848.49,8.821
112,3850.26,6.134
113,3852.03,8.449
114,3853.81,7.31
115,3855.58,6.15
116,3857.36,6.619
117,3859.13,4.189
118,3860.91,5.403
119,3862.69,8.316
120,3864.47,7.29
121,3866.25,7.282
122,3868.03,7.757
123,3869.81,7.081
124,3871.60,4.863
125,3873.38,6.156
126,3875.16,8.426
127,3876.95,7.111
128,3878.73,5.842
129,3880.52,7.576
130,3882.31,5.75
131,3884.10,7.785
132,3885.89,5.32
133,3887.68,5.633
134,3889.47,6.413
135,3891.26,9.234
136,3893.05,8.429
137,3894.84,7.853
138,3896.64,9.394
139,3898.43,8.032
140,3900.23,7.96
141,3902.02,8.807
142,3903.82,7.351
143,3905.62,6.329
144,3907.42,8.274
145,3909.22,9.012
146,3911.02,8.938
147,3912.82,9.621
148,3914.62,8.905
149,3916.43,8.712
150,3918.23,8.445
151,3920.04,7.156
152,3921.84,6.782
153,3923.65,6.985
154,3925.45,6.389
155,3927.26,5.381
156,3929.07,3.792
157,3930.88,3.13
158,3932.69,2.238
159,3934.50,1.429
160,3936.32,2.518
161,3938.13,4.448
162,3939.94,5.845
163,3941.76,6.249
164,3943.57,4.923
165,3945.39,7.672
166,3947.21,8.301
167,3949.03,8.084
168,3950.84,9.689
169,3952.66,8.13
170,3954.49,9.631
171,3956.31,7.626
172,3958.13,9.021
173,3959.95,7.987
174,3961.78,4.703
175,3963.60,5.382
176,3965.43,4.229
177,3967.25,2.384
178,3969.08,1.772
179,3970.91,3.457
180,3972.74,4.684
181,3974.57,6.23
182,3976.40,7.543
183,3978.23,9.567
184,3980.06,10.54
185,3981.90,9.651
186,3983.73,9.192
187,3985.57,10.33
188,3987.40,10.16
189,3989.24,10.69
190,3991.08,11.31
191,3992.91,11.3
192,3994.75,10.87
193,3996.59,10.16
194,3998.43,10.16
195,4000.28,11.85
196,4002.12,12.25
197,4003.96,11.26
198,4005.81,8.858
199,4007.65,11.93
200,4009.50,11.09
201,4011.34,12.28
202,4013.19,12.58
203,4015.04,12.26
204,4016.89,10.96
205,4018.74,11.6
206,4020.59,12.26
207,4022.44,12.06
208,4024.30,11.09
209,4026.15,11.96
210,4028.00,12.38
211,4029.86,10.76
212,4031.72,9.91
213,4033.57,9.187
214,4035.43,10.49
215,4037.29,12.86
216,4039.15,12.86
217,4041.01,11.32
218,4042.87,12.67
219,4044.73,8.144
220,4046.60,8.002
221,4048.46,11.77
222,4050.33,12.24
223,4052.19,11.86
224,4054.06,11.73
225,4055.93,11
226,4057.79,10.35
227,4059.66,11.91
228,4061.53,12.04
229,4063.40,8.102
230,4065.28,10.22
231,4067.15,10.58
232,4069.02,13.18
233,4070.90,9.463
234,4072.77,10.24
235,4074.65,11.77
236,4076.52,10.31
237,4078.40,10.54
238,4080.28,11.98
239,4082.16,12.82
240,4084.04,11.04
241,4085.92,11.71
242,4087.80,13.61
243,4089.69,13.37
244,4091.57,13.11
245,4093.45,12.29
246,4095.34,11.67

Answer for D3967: 1.79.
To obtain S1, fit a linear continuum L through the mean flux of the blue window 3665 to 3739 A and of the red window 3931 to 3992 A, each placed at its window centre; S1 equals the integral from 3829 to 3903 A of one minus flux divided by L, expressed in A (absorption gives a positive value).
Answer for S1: 5.1 A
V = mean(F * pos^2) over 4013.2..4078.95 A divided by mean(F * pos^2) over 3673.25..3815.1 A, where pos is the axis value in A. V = 1.71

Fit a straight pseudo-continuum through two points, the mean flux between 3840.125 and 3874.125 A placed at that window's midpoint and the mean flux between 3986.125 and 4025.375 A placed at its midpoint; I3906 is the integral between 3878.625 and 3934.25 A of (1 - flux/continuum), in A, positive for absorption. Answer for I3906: 7.4 A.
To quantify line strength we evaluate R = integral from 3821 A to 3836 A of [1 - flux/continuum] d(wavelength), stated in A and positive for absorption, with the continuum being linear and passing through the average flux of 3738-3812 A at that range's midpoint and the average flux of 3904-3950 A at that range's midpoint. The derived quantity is 6.5 A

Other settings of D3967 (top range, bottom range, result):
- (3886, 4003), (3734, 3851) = 1.19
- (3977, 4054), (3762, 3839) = 1.73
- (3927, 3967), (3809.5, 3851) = 1.11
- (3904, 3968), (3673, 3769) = 1.02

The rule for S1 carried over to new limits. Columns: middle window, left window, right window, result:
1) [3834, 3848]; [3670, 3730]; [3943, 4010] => 4.6 A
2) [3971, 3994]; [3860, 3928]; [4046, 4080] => 0.5 A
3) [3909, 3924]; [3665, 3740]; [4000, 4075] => 2.4 A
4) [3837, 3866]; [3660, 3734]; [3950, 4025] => 7.4 A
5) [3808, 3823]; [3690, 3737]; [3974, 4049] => 2.5 A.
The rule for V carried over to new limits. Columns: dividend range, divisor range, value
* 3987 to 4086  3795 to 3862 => 2.00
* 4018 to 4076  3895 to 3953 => 1.73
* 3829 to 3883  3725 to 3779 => 0.94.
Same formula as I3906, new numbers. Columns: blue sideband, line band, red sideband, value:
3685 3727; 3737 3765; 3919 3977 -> 3.43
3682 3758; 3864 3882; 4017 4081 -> 4.09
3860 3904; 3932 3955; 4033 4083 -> 6.81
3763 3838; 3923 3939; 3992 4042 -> 9.41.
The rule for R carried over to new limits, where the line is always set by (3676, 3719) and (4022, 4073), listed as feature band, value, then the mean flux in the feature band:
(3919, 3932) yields 5.6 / 5.63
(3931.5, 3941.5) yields 6.5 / 3.48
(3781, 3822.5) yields 5.0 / 7.8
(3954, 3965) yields 3.3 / 7.17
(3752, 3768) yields 2.0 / 7.41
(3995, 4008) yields -0.3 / 10.9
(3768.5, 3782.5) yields -1.2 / 9.36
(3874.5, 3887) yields 3.6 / 6.77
